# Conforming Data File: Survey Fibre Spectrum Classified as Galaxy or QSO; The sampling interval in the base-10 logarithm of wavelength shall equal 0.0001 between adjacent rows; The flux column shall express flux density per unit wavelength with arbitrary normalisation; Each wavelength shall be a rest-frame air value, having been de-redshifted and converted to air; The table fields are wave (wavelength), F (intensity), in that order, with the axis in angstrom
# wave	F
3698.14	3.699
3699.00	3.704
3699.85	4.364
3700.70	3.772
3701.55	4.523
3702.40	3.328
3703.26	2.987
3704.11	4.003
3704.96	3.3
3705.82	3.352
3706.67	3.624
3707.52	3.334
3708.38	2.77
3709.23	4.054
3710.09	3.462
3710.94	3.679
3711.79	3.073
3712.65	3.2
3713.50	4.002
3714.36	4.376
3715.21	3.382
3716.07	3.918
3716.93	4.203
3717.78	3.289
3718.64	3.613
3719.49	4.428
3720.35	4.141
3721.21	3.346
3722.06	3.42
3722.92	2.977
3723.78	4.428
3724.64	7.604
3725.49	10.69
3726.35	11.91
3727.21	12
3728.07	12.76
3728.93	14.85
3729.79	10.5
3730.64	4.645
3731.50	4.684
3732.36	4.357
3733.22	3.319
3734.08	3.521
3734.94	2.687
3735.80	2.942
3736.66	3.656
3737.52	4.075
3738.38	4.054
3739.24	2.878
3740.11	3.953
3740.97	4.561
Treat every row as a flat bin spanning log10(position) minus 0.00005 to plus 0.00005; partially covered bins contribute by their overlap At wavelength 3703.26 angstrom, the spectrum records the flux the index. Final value 2.987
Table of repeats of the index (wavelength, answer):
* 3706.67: 3.624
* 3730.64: 4.645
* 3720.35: 4.141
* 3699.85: 4.364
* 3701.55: 4.523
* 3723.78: 4.428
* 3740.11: 3.953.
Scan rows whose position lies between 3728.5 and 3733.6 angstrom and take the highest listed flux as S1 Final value 14.85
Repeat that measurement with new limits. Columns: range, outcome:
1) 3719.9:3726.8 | 11.91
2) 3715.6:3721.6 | 4.428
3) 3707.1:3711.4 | 4.054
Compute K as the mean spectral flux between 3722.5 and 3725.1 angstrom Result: 5.1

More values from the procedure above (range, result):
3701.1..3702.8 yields 3.94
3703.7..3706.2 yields 3.55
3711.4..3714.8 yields 3.67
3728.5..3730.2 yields 12.7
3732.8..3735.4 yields 3.17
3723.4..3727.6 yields 9.36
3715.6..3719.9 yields 3.88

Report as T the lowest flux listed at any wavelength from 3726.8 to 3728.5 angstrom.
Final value 12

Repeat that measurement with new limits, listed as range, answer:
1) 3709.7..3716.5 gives 3.073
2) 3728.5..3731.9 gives 4.645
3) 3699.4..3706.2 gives 2.987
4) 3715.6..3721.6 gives 3.289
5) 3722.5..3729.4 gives 2.977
